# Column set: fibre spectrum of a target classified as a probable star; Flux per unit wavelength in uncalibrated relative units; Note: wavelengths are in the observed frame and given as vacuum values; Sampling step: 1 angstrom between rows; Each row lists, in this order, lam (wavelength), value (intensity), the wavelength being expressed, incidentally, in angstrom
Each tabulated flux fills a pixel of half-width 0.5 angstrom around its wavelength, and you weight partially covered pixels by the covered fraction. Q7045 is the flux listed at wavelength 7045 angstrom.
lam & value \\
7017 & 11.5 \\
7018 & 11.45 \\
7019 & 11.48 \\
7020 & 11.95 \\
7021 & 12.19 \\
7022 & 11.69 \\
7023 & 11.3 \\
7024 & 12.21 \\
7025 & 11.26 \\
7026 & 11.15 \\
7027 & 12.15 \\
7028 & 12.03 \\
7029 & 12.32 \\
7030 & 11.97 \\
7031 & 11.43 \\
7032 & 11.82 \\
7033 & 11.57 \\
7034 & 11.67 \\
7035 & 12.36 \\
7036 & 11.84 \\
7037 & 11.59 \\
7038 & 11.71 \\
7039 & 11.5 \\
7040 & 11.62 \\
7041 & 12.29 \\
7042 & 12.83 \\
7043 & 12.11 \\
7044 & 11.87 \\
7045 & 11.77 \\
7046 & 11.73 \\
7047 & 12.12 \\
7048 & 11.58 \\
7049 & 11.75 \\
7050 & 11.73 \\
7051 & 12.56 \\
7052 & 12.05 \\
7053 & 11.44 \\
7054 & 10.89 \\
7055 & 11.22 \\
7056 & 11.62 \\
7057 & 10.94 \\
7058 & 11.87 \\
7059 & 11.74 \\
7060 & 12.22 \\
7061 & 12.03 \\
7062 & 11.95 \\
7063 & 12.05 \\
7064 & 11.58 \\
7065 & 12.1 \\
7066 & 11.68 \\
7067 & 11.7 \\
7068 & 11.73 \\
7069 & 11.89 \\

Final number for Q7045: 11.77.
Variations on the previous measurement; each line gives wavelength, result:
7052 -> 12.05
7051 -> 12.56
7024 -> 12.21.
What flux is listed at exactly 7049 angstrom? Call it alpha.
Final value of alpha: 11.75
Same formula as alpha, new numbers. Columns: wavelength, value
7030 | 11.97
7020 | 11.95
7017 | 11.5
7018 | 11.45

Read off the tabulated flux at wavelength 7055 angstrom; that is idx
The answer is 11.22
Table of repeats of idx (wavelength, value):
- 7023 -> 11.3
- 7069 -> 11.89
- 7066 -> 11.68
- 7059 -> 11.74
